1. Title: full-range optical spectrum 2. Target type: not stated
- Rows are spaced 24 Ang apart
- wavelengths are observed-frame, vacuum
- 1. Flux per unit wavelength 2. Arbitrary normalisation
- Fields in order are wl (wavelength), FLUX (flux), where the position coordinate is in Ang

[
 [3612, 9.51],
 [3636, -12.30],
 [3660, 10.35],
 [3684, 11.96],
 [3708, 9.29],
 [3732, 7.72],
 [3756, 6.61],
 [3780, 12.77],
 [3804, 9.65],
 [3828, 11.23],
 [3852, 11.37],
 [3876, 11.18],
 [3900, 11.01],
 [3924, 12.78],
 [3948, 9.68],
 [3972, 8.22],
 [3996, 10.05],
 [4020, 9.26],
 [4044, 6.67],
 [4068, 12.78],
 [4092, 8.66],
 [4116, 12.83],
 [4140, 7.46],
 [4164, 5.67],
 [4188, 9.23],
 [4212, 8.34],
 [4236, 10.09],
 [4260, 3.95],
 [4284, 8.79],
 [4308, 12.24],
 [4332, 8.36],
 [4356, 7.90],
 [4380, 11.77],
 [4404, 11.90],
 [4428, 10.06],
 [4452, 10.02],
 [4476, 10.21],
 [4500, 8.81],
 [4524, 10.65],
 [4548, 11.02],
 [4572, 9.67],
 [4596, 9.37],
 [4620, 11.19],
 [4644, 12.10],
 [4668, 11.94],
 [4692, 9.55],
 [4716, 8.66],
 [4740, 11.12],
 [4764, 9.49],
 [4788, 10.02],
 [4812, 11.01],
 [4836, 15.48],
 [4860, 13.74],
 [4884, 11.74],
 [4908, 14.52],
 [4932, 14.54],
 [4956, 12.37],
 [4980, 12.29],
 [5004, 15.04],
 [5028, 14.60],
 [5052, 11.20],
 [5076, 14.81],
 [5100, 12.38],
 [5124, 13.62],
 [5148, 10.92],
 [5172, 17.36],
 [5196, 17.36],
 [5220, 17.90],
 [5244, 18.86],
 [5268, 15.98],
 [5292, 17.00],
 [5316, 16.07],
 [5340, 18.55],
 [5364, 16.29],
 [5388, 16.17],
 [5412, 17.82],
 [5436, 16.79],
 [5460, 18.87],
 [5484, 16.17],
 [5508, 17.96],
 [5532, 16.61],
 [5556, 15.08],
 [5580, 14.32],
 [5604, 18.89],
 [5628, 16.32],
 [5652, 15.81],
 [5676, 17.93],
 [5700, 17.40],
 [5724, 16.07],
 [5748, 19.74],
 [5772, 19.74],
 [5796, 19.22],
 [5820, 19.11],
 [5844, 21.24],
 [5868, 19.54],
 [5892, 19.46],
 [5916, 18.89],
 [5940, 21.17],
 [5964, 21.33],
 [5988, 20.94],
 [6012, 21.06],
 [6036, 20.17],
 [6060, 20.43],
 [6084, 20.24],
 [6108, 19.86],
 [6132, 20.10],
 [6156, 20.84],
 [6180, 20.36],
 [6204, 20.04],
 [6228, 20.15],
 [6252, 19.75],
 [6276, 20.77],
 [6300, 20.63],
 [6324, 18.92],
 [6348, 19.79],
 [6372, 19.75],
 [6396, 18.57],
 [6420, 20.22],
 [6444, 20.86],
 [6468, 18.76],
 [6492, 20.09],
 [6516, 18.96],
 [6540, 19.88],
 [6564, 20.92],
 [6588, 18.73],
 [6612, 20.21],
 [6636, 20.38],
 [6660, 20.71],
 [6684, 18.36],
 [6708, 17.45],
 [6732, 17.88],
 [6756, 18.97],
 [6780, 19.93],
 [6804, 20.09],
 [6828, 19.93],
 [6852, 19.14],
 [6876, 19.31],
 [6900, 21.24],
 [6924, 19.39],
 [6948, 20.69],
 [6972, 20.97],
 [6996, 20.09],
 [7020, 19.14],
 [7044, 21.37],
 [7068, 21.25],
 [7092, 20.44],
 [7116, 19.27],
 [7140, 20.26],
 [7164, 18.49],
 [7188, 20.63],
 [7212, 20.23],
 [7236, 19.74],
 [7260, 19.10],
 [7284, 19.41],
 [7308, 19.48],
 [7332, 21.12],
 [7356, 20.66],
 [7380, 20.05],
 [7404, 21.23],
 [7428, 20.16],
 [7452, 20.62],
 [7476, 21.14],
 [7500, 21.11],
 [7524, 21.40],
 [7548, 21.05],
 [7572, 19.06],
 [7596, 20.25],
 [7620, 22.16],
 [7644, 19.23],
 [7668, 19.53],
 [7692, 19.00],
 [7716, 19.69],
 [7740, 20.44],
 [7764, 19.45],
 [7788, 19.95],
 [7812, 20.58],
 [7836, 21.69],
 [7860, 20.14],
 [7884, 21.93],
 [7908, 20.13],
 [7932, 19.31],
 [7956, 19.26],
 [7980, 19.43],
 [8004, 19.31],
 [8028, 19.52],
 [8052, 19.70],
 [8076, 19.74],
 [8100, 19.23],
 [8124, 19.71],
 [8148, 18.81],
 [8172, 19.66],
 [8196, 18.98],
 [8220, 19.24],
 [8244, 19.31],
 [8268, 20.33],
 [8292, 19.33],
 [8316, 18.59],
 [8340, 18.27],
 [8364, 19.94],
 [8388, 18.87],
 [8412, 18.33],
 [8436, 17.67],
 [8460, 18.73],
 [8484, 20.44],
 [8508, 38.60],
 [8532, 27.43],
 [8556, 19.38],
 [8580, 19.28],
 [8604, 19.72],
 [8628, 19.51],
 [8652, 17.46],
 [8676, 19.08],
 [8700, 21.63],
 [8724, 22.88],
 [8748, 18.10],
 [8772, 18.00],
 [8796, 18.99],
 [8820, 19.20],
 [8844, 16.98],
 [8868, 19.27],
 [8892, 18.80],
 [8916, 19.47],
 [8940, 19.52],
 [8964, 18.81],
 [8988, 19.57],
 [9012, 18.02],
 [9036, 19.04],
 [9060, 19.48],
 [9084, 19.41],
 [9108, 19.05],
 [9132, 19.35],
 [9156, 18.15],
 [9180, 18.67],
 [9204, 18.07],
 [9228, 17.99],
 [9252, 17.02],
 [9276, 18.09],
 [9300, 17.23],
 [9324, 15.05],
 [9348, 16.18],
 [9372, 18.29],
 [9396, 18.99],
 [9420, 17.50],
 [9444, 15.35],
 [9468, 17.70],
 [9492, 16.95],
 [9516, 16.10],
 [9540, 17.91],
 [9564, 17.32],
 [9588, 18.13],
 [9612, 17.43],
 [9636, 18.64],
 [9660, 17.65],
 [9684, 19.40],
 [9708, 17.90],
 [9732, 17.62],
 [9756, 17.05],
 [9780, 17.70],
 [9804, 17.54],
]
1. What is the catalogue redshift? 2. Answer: 0.30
